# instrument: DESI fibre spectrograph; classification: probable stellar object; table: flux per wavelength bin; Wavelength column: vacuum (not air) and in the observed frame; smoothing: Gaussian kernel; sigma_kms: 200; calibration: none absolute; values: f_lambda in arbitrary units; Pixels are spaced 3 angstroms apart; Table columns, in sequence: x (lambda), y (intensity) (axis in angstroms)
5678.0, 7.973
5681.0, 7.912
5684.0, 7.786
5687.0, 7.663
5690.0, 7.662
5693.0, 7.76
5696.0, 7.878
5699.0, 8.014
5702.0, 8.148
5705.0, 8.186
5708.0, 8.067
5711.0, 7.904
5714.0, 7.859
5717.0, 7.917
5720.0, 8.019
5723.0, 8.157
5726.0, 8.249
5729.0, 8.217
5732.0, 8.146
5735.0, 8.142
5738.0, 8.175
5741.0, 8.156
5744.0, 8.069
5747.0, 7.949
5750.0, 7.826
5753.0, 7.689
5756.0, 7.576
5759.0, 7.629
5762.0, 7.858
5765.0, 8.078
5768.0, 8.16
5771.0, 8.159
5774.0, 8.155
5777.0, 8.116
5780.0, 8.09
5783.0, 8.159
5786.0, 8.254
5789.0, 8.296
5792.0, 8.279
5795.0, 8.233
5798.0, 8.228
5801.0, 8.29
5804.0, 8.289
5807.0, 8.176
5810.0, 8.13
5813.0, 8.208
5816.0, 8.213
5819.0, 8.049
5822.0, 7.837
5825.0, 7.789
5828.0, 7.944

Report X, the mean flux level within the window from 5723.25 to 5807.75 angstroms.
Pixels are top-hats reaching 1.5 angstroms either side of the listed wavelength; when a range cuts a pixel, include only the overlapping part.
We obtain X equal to 8.09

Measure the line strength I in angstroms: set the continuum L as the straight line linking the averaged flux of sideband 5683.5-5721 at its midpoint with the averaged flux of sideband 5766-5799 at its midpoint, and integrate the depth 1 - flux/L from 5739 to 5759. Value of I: 0.5 angstroms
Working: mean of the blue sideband 7.91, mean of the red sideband 8.19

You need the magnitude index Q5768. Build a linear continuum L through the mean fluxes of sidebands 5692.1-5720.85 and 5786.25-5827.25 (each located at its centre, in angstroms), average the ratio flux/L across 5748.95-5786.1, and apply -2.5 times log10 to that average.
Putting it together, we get 0.02 mag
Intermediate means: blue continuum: 7.98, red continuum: 8.15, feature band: 7.97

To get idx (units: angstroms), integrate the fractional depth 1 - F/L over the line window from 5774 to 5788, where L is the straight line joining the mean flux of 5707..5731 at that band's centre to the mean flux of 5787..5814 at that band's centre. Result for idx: 0.1 angstroms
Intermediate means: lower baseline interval 8.05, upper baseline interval 8.24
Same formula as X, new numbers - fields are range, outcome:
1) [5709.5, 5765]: 7.98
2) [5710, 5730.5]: 8.05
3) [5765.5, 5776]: 8.15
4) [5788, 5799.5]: 8.26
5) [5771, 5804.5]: 8.21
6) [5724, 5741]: 8.18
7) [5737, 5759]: 7.89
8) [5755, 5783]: 8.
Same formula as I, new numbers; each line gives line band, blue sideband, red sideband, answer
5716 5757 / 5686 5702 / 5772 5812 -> -0.2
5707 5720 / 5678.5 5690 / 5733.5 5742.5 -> 0.1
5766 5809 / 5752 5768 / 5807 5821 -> -1.2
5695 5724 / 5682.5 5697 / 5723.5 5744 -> -0.3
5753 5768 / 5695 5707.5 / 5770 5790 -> 0.6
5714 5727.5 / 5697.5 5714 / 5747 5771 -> -0.1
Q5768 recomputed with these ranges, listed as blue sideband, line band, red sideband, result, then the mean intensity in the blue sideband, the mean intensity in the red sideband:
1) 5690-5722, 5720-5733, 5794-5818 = -0.02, 7.96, 8.22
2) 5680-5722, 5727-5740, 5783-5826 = -0.02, 7.92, 8.17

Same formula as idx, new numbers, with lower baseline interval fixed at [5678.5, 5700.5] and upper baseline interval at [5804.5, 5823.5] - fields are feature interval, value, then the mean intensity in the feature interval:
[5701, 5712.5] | -0.3 angstroms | 8.07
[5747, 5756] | 0.2 angstroms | 7.76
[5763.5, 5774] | -0.2 angstroms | 8.14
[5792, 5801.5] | -0.2 angstroms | 8.25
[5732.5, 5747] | -0.3 angstroms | 8.12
